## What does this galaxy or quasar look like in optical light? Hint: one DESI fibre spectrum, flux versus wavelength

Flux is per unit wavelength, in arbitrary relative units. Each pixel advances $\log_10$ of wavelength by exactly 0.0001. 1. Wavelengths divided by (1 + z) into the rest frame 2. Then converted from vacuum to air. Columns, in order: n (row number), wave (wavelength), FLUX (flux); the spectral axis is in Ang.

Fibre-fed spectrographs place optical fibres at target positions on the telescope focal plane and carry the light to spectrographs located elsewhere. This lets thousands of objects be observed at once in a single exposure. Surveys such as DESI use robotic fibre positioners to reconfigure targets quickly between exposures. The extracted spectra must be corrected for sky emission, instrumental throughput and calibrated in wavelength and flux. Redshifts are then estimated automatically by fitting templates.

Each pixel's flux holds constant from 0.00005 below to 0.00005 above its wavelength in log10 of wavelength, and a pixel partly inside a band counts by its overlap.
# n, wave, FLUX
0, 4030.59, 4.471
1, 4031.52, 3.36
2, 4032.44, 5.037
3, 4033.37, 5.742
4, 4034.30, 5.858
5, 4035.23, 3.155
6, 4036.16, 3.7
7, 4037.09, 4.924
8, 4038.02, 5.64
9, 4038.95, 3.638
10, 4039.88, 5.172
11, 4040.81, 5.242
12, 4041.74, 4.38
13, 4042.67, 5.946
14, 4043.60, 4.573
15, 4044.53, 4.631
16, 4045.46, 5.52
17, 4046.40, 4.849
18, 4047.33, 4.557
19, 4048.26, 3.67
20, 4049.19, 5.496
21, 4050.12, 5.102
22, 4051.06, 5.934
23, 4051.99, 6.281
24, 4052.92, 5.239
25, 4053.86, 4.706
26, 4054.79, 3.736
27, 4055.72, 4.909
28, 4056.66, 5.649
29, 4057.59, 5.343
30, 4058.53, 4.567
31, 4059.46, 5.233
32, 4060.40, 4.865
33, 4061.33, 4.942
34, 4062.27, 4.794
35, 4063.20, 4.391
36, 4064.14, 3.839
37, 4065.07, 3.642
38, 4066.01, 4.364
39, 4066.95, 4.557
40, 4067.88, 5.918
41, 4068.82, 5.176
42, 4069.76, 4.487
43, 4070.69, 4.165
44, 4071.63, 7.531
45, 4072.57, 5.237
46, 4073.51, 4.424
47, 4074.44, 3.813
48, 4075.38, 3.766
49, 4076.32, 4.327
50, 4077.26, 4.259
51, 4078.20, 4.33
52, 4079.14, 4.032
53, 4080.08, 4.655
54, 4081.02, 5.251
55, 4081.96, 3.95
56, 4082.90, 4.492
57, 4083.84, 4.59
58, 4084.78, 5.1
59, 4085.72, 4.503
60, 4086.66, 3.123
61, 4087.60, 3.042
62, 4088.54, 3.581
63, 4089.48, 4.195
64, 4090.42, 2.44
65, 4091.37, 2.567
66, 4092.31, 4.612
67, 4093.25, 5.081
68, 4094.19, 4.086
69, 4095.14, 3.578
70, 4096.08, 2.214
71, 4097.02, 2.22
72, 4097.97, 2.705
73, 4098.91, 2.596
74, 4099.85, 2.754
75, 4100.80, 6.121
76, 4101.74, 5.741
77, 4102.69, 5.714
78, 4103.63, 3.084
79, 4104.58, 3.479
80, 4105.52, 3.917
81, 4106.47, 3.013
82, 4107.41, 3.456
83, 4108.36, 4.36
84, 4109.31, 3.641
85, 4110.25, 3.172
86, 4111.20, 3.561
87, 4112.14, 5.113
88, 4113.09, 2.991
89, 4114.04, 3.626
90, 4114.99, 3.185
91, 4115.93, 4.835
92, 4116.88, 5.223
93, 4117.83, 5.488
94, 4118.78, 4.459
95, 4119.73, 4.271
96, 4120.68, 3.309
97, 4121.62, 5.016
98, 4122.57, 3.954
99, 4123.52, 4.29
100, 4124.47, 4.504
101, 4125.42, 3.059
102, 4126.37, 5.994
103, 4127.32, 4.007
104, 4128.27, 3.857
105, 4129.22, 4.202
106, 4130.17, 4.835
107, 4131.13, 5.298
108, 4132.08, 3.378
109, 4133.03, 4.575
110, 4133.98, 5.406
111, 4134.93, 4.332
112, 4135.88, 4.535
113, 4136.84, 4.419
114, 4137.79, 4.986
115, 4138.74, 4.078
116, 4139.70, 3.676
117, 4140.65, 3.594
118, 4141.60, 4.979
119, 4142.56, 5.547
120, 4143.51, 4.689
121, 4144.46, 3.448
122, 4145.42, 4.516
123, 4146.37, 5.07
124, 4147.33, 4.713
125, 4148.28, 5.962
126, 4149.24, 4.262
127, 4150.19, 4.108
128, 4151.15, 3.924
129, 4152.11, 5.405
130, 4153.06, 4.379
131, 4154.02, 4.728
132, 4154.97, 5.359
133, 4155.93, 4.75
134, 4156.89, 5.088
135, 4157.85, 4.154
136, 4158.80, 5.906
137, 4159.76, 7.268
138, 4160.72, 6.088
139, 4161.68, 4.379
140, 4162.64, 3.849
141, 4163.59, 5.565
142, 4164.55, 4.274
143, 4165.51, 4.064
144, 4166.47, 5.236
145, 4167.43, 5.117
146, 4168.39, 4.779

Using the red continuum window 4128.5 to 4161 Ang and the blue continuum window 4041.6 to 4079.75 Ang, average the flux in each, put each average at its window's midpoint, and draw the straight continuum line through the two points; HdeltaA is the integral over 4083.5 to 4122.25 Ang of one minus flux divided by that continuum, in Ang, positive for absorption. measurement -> 7.1 Ang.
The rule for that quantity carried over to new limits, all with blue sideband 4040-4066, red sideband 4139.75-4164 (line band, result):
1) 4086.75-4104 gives 4.2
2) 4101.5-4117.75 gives 2.8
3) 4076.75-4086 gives 0.7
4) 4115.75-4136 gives 1.5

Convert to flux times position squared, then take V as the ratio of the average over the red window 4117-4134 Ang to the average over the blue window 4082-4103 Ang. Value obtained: 1.17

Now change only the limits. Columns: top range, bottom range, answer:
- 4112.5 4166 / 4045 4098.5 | 1.06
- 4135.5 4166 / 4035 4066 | 1.04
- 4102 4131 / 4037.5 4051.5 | 0.87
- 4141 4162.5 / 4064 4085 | 1.11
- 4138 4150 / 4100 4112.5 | 1.12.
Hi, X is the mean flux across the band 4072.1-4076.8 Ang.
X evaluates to 4.31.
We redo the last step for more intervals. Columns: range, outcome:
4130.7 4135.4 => 4.6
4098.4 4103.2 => 4.56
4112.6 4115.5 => 3.3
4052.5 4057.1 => 4.83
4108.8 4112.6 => 3.88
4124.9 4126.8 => 4.49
